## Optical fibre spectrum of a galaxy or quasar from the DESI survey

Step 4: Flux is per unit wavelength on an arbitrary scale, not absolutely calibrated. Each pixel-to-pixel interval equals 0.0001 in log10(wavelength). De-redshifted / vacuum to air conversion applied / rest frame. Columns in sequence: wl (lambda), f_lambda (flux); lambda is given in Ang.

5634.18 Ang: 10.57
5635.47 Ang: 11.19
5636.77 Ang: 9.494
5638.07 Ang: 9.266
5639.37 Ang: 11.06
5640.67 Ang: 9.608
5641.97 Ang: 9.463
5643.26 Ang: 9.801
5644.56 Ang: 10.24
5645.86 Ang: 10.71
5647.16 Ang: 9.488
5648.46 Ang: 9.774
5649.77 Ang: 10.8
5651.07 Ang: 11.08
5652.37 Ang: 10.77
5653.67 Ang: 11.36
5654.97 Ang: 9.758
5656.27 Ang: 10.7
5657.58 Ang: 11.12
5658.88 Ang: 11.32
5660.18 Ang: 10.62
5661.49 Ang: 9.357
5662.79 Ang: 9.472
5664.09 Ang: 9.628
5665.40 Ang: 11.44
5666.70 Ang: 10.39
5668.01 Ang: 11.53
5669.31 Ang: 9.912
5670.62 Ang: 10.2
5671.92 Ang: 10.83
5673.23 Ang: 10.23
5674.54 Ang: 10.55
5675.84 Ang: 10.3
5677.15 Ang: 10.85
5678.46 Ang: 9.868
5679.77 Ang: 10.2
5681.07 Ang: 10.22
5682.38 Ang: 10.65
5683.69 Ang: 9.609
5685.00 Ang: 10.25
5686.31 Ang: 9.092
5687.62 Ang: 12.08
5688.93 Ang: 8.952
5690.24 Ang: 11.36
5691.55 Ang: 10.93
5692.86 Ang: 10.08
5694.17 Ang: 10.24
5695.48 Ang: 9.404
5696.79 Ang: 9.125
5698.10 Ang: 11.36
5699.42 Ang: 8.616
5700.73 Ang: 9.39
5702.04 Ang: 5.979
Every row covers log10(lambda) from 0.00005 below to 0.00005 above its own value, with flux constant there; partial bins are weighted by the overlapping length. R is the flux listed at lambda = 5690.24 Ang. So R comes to 11.36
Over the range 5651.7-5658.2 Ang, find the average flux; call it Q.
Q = 10.7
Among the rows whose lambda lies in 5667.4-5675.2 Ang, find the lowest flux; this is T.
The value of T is 9.912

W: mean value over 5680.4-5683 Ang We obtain 10.5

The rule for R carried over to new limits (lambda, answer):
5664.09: 9.628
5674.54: 10.55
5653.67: 11.36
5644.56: 10.24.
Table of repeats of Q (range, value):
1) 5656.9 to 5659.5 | 11.2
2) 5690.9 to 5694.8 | 10.4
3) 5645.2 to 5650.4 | 10.2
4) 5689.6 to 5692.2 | 11.1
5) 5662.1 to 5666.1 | 10.2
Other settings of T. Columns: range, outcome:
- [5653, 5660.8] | 9.758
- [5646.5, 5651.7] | 9.488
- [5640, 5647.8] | 9.463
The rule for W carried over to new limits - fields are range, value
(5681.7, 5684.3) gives 10.1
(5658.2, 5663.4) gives 10.2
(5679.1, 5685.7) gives 10.2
